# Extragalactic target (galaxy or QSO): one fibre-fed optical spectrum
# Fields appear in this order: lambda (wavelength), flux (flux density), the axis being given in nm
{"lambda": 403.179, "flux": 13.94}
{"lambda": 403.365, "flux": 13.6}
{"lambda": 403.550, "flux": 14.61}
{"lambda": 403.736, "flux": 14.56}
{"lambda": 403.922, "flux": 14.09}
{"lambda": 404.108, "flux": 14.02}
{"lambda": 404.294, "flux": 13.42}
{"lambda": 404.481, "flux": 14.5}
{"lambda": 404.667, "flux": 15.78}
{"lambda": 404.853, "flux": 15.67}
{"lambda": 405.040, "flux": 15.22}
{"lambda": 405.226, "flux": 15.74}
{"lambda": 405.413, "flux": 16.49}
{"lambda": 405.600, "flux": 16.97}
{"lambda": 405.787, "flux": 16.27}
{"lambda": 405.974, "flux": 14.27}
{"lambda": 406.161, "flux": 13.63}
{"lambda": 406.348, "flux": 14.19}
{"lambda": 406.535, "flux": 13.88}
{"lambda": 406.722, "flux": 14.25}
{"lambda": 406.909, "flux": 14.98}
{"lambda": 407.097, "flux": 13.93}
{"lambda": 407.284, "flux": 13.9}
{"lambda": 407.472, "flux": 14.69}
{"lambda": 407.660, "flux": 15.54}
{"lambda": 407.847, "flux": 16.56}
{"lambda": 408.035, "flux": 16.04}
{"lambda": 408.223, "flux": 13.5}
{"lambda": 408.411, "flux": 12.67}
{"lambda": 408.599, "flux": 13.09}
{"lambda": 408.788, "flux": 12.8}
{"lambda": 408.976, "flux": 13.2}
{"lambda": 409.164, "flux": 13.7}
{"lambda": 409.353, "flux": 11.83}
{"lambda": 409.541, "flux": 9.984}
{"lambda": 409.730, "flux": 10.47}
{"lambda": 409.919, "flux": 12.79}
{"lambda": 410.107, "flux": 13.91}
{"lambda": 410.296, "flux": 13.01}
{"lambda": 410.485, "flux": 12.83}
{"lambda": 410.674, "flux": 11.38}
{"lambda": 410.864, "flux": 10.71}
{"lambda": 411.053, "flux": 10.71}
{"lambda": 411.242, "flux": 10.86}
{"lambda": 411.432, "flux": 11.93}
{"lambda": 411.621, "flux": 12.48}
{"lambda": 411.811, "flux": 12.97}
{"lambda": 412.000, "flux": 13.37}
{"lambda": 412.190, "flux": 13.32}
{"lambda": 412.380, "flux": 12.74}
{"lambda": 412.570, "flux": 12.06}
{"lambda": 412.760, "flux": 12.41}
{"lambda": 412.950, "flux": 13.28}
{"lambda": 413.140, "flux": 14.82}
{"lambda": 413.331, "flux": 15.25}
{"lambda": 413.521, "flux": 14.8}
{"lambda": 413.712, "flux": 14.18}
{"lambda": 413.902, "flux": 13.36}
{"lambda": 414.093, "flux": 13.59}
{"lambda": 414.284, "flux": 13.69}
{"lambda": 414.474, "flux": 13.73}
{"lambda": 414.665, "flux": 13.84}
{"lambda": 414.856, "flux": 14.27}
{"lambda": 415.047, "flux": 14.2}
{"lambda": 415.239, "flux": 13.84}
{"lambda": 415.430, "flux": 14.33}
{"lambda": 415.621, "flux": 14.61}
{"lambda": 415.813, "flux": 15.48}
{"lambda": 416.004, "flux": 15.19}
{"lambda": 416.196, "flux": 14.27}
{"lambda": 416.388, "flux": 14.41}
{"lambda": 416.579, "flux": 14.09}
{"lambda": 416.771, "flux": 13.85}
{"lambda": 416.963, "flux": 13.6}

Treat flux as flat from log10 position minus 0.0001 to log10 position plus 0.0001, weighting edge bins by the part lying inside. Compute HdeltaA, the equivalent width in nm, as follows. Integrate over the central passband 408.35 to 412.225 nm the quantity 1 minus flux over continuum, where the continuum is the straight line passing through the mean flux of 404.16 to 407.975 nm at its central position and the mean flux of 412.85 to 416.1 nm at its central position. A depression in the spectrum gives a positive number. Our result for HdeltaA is 0.625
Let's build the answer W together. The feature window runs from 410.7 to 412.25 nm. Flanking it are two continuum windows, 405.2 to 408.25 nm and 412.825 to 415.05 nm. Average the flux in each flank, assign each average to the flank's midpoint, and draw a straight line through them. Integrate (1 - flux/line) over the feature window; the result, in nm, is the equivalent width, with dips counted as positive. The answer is 0.26 nm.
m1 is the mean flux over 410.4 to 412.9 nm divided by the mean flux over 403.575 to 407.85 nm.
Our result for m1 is 0.8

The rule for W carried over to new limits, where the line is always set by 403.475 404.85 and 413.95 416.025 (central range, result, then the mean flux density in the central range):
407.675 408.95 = 0.021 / 14.2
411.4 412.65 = 0.135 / 12.7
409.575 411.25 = 0.291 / 11.8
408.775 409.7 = 0.144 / 12.1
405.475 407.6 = -0.035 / 14.7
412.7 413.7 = 0.005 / 14.2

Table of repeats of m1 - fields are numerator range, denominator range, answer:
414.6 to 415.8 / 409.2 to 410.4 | 1.18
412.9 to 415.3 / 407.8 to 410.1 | 1.08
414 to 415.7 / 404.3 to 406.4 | 0.92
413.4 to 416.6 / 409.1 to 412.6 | 1.17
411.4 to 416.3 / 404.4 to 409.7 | 0.96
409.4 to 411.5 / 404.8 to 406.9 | 0.77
